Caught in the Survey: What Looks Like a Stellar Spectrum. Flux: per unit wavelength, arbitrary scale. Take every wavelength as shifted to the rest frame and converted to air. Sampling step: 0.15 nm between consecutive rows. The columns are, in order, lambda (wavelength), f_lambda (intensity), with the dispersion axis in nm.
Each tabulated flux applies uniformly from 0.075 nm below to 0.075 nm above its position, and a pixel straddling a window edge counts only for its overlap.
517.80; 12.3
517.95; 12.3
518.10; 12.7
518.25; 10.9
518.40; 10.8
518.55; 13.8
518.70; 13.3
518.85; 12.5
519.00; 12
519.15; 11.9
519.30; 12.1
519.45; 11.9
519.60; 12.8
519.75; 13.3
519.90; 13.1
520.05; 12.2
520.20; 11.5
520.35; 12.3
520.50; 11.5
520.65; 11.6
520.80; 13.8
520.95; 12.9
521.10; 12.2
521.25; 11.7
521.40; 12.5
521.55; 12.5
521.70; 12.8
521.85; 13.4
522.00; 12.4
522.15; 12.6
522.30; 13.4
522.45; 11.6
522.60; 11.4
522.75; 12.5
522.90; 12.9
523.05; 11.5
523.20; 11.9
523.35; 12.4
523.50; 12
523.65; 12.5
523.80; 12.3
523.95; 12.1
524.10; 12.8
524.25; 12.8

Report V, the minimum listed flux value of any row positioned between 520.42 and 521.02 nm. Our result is 11.5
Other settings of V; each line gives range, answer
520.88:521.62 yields 11.7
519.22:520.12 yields 11.9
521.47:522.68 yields 11.4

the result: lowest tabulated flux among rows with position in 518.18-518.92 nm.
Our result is 10.8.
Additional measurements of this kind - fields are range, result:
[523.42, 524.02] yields 12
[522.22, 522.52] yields 11.6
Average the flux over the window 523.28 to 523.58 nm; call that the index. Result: 12.2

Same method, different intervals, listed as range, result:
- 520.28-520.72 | 11.8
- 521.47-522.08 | 12.8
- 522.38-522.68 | 11.5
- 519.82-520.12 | 12.7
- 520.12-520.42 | 11.9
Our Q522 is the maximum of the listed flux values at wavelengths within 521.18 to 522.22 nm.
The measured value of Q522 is 13.4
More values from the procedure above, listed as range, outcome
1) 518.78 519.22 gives 12.5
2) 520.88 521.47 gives 12.9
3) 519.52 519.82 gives 13.3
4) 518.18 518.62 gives 13.8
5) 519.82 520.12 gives 13.1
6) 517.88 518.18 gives 12.7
